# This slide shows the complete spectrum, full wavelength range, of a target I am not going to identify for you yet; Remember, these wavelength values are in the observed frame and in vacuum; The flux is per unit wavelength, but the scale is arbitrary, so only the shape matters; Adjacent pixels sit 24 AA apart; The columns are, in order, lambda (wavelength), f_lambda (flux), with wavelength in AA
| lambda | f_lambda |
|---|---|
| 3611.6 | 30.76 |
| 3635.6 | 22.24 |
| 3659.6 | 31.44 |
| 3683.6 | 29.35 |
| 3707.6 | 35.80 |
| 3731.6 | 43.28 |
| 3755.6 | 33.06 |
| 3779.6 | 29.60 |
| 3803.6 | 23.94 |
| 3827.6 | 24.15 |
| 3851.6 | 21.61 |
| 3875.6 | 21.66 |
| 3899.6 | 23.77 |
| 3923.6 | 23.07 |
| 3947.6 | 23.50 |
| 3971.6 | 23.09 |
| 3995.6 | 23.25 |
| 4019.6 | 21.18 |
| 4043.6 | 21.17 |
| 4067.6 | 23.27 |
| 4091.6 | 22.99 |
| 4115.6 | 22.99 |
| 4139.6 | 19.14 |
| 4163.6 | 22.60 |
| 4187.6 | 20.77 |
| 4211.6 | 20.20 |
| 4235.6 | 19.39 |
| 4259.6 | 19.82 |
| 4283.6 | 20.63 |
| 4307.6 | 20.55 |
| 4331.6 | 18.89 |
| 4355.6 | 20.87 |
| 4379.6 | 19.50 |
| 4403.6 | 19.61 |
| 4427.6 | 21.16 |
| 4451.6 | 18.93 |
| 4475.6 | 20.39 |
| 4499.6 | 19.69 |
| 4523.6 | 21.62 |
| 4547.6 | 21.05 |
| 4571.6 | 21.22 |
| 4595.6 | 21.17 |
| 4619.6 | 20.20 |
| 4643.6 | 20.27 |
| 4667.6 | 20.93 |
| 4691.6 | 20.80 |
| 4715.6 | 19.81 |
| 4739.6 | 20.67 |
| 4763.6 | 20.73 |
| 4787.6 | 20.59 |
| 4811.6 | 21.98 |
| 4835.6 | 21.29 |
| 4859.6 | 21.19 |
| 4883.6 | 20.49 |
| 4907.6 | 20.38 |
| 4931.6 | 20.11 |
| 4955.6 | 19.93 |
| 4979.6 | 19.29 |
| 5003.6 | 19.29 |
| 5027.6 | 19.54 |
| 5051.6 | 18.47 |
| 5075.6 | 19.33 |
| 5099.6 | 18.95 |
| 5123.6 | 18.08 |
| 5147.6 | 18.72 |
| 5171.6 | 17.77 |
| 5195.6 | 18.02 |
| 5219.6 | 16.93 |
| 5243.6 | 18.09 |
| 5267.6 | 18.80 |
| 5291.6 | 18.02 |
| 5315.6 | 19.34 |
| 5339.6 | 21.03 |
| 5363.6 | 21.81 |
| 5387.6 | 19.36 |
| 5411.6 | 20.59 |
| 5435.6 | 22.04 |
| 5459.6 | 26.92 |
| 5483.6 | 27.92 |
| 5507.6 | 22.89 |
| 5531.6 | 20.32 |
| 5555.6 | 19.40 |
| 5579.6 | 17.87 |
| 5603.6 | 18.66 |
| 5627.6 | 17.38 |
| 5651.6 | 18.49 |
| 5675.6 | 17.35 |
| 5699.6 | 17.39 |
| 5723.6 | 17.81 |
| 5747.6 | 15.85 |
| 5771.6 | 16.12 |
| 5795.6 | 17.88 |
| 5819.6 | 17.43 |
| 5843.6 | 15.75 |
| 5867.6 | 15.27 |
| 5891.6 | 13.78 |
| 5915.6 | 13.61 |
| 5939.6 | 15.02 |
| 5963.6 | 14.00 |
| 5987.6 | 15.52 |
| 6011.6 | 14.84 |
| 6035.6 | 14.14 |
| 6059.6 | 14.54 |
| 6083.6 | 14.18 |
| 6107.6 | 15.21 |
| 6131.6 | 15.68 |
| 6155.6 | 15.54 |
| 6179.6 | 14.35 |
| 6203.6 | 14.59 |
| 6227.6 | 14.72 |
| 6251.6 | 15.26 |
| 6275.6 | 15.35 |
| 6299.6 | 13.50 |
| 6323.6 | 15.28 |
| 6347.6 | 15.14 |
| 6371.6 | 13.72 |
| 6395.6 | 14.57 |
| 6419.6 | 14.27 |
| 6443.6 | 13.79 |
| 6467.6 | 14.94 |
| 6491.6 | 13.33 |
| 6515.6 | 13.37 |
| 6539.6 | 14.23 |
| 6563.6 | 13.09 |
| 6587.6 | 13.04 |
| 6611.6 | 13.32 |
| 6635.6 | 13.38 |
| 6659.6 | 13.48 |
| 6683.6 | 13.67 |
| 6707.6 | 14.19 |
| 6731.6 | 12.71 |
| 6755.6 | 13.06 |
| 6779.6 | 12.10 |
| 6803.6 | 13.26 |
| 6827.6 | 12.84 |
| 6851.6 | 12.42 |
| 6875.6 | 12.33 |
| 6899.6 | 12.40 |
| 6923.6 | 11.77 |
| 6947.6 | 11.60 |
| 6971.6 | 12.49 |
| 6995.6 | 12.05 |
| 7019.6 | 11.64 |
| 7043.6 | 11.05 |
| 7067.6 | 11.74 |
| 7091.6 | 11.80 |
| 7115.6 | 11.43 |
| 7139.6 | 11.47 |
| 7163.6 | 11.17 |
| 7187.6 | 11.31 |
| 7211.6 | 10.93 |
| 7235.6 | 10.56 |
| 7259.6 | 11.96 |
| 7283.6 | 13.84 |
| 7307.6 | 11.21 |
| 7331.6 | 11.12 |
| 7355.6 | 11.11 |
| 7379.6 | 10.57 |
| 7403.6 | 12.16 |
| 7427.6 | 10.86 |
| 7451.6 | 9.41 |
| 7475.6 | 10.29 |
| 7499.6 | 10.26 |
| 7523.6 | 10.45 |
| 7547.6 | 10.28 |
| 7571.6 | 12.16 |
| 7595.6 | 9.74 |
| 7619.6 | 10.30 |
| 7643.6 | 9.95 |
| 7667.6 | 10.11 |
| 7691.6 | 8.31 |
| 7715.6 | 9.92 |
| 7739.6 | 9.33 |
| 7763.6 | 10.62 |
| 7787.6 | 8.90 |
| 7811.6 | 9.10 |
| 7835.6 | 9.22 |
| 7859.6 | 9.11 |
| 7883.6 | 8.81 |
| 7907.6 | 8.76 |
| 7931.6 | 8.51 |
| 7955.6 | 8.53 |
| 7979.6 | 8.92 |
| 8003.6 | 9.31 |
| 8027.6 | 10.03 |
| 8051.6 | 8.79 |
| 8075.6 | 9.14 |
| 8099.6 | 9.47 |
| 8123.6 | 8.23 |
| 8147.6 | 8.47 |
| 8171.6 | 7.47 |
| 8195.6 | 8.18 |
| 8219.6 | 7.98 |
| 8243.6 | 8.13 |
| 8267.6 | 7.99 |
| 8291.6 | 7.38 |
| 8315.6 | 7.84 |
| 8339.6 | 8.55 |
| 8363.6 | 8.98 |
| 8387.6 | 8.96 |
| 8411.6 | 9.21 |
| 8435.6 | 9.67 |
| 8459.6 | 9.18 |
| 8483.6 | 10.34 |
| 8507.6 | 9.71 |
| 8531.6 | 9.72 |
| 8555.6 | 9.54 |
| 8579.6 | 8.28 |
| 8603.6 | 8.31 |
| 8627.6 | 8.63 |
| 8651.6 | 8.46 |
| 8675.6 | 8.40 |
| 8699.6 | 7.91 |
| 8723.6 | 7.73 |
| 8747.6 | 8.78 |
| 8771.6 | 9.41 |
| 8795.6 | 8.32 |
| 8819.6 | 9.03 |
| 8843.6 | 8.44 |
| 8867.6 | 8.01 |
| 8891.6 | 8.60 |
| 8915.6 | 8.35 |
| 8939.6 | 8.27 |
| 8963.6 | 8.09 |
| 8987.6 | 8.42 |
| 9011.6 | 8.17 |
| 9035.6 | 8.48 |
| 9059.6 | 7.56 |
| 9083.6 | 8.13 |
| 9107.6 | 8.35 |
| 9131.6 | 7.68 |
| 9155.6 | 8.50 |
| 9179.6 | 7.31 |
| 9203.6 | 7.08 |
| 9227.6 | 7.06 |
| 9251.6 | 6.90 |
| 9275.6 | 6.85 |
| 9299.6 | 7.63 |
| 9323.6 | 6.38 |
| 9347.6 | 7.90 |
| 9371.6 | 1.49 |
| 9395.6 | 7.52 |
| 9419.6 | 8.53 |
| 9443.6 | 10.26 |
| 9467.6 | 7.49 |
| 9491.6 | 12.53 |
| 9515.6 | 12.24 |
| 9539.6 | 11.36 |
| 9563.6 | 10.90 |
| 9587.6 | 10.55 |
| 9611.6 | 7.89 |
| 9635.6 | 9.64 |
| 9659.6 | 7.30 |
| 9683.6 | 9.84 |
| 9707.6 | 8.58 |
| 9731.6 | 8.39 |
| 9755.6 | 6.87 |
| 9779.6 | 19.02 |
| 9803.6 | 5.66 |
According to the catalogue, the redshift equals 0.955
